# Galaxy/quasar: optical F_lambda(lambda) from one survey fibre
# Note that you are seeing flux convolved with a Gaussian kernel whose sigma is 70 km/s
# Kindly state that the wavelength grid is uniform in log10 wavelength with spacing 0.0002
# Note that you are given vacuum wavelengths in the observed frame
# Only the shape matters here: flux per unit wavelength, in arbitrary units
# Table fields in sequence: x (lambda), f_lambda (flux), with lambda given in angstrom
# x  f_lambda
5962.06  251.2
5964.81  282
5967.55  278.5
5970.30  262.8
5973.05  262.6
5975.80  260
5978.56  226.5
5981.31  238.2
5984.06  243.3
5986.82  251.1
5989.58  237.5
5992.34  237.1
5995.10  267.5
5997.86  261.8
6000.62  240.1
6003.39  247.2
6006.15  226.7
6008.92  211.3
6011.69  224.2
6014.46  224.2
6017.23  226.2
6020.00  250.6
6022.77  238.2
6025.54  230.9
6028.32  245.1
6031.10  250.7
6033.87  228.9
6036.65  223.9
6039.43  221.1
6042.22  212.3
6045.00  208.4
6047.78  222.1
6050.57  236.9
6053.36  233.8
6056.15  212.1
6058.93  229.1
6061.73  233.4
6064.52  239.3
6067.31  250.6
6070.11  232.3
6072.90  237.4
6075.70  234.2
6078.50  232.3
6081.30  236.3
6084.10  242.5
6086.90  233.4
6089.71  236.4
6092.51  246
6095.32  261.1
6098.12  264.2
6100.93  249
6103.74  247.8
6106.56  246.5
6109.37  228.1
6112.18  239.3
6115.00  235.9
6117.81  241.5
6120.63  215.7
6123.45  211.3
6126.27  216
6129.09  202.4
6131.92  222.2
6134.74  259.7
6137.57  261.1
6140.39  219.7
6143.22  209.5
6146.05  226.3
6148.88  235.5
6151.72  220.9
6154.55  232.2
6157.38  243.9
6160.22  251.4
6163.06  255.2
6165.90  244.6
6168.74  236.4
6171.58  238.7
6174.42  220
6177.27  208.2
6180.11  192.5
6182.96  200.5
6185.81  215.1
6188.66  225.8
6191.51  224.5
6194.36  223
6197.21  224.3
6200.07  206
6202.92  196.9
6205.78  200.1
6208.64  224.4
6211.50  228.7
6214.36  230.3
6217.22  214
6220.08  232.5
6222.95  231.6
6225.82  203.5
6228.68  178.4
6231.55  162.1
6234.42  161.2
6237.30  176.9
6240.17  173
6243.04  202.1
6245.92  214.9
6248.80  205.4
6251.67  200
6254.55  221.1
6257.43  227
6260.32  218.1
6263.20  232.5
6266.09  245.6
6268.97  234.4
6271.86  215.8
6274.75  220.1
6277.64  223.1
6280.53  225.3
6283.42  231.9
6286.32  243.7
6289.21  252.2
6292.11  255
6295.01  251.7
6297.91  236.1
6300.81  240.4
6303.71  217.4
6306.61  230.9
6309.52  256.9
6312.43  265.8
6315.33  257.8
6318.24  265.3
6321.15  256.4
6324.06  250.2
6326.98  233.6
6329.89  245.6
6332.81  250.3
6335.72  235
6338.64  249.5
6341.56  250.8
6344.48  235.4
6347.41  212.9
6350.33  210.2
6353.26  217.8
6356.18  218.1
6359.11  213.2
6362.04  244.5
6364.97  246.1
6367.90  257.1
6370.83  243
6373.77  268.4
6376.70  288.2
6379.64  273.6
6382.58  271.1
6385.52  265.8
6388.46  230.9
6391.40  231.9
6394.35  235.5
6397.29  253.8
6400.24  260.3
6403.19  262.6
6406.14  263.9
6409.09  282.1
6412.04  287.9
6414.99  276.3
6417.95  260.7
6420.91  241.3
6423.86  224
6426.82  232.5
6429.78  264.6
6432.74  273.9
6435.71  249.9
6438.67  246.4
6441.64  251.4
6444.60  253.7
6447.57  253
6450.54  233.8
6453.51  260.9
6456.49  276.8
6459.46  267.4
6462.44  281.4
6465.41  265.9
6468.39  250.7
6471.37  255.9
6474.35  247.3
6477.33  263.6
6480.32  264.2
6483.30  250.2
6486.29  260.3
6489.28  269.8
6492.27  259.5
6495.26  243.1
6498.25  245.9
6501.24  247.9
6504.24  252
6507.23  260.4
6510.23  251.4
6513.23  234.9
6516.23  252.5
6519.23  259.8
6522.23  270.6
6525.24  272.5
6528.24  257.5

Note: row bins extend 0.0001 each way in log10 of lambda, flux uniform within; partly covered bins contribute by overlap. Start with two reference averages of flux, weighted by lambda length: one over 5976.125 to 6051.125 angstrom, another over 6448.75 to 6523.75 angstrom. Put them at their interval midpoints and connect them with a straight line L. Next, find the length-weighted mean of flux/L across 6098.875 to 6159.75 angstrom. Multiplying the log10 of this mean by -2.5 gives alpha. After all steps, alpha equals 0.04 mag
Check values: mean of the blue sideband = 235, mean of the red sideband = 257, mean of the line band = 232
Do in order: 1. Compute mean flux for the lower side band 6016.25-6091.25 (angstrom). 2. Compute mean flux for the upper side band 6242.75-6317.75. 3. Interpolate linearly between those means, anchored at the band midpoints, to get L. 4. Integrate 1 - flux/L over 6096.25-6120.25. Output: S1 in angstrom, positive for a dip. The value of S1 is -1.09 angstrom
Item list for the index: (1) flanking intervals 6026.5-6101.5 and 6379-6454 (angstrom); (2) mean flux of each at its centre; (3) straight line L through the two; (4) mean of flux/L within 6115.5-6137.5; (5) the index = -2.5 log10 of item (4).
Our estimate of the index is 0.06 mag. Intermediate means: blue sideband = 235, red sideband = 255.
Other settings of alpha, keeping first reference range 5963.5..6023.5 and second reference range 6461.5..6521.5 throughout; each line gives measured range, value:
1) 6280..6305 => 0.05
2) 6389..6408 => 0.01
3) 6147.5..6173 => 0.04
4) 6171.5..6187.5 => 0.18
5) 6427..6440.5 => -0.01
